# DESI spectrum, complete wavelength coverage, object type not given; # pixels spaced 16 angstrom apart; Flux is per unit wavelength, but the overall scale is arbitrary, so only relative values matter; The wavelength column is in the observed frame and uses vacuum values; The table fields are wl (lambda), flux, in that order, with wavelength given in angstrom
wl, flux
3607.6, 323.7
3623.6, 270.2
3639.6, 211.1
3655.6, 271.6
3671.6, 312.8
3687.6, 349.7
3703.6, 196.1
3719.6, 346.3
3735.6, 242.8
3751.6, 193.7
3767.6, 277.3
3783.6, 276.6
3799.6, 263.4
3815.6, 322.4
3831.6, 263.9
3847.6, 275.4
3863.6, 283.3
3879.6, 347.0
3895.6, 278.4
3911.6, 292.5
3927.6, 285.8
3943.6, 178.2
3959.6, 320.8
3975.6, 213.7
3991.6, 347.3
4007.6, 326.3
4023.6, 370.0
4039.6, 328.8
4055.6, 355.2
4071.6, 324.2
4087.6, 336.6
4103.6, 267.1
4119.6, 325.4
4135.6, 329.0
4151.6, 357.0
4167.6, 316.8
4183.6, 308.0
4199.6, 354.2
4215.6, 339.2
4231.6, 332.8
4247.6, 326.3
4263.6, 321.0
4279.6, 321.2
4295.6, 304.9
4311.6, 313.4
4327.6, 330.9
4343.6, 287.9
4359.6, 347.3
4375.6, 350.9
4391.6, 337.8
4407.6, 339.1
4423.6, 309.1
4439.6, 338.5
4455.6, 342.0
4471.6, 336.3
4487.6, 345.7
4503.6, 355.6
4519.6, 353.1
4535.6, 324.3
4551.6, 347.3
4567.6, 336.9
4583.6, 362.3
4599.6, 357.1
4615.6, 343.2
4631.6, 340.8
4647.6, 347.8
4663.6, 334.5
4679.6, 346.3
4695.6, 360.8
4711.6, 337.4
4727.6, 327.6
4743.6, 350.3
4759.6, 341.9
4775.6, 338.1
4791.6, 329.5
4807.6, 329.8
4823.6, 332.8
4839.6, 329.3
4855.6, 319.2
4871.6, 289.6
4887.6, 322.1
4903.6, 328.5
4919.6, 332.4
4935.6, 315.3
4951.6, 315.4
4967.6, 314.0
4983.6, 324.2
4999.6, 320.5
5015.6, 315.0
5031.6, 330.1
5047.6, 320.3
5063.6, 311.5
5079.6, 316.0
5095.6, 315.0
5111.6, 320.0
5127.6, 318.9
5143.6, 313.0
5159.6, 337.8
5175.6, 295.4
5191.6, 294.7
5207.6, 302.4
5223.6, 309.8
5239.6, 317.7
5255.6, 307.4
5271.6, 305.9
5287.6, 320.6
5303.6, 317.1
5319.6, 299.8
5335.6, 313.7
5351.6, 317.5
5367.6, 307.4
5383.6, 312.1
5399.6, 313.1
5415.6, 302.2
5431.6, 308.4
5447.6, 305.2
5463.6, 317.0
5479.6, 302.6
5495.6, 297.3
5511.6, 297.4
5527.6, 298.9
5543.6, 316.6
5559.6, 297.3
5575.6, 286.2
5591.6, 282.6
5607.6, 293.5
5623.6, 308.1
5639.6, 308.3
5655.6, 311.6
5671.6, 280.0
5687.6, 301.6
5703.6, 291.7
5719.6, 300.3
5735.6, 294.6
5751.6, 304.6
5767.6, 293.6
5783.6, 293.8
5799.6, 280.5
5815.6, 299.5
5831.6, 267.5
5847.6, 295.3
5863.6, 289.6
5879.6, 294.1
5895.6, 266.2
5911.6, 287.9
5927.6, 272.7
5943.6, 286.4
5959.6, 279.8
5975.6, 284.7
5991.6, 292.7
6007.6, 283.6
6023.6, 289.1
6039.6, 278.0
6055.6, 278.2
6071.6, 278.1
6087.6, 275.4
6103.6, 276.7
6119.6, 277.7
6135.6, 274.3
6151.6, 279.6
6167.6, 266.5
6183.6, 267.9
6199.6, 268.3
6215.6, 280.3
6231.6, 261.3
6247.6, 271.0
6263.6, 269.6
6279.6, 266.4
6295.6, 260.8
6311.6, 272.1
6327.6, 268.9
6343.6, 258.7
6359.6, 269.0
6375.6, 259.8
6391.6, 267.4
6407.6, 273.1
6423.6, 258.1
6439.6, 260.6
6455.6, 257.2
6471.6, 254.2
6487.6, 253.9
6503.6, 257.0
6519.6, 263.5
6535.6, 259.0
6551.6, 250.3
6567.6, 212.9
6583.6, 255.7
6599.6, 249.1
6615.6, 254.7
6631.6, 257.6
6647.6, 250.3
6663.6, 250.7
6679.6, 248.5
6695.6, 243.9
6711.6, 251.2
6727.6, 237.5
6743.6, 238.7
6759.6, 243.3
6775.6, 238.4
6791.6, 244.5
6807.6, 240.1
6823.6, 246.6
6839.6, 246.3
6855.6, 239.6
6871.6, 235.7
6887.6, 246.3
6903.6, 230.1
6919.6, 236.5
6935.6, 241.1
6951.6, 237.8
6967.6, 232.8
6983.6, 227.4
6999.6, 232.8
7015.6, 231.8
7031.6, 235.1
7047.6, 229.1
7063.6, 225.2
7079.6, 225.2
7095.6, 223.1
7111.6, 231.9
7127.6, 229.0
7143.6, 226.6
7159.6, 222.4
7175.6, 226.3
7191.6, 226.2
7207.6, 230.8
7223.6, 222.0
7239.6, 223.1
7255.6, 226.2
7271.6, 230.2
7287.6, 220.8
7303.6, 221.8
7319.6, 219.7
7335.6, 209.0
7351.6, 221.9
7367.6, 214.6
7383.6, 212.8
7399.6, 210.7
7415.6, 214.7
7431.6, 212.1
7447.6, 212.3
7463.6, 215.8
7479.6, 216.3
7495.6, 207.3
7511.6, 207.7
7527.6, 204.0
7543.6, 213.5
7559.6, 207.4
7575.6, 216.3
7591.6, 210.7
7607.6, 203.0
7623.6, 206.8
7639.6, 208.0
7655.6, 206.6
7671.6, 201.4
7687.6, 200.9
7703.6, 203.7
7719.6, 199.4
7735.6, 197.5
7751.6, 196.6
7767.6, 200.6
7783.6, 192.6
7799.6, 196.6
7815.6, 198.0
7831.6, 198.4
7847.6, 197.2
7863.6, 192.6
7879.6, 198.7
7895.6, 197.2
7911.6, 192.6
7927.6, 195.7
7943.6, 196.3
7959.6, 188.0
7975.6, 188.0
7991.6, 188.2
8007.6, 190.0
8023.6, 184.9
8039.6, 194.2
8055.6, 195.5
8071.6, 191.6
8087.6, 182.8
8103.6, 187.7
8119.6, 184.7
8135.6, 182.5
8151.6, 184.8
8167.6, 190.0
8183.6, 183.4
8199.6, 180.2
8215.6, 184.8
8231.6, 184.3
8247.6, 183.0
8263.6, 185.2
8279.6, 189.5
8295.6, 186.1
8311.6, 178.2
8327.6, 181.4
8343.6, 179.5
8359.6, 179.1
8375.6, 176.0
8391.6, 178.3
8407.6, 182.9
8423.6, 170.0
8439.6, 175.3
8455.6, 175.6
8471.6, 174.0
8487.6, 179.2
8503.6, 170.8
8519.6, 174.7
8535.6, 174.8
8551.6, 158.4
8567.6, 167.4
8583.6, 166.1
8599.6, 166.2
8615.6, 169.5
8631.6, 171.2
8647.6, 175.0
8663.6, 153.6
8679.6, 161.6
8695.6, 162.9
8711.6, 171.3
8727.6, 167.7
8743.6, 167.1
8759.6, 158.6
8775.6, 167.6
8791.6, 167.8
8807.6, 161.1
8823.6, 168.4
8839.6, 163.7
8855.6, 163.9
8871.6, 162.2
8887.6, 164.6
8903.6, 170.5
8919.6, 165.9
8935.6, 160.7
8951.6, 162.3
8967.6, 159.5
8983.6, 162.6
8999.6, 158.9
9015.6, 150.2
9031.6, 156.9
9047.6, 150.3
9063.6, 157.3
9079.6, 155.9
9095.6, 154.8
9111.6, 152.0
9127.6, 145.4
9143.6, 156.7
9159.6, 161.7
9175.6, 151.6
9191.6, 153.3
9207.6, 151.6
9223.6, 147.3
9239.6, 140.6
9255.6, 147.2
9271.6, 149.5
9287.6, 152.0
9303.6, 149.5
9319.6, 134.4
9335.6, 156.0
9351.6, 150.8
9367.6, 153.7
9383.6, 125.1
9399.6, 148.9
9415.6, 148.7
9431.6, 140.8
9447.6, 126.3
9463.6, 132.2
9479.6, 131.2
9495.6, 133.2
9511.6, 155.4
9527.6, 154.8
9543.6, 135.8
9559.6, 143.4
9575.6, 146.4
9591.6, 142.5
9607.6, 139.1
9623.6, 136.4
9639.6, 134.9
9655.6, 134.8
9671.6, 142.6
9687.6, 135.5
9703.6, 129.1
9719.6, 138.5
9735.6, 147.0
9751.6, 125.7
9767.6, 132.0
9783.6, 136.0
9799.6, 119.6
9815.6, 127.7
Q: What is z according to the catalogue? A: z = 0.00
